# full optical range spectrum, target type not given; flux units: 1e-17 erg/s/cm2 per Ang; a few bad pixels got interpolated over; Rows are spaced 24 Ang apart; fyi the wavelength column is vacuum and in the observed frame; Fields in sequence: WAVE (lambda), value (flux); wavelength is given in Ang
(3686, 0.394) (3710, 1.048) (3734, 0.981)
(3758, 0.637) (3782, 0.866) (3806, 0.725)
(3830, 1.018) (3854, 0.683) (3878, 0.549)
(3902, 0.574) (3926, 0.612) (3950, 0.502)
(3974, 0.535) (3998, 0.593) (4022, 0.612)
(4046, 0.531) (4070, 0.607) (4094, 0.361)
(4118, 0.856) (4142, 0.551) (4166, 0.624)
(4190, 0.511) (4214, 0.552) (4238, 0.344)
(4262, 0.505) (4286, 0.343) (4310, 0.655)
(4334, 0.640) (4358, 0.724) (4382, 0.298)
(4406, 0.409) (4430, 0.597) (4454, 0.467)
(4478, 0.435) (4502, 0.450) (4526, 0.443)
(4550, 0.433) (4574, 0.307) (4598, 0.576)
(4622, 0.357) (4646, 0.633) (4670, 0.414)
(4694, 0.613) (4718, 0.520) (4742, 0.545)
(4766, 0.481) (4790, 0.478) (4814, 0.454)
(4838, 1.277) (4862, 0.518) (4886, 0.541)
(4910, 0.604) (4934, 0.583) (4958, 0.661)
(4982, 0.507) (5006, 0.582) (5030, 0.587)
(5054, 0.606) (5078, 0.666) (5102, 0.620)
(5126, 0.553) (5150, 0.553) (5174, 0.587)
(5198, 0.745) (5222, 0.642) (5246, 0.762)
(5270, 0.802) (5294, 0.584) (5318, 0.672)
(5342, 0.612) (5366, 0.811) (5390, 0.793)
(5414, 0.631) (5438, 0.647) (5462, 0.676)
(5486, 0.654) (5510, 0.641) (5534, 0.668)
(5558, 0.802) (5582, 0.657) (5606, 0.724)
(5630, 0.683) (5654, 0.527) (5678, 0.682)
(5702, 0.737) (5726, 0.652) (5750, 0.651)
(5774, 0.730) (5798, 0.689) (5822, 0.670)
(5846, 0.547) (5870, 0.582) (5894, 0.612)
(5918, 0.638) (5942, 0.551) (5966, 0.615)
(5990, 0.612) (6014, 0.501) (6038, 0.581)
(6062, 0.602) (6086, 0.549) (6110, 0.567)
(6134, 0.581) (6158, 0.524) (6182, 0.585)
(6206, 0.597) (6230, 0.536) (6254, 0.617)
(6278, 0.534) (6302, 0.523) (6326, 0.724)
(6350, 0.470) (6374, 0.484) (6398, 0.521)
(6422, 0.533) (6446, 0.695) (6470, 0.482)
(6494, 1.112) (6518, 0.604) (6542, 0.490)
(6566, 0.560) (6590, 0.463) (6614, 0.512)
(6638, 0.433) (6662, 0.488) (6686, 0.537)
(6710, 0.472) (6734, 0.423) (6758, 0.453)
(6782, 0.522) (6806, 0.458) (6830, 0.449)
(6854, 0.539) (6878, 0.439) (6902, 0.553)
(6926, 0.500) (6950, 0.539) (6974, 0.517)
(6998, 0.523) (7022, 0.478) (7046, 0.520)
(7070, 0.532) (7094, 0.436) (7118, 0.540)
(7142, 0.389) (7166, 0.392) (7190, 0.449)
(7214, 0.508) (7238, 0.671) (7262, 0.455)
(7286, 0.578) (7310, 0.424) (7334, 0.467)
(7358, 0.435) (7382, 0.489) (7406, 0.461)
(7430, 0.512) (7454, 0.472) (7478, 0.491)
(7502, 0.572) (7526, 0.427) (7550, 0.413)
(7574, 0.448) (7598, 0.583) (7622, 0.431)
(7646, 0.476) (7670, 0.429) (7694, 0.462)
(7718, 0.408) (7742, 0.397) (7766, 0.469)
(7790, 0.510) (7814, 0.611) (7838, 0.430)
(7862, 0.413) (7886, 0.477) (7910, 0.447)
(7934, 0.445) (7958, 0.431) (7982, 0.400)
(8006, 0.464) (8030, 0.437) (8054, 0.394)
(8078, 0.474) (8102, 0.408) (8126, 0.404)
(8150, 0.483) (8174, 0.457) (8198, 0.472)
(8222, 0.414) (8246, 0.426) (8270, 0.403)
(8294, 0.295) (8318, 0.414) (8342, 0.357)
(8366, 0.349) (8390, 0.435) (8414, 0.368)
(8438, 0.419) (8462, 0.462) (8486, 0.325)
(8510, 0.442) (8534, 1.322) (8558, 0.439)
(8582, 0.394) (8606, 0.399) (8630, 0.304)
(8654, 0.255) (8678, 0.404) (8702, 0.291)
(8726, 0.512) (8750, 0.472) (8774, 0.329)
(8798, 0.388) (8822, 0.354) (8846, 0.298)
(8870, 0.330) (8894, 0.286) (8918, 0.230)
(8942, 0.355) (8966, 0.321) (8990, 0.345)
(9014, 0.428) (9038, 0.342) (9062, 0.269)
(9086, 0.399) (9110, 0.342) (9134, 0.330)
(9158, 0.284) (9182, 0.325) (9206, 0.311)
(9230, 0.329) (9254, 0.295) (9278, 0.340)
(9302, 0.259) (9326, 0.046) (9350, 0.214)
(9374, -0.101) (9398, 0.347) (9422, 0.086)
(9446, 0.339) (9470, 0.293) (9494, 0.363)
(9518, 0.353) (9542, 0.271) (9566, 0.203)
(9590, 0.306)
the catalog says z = 0.30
